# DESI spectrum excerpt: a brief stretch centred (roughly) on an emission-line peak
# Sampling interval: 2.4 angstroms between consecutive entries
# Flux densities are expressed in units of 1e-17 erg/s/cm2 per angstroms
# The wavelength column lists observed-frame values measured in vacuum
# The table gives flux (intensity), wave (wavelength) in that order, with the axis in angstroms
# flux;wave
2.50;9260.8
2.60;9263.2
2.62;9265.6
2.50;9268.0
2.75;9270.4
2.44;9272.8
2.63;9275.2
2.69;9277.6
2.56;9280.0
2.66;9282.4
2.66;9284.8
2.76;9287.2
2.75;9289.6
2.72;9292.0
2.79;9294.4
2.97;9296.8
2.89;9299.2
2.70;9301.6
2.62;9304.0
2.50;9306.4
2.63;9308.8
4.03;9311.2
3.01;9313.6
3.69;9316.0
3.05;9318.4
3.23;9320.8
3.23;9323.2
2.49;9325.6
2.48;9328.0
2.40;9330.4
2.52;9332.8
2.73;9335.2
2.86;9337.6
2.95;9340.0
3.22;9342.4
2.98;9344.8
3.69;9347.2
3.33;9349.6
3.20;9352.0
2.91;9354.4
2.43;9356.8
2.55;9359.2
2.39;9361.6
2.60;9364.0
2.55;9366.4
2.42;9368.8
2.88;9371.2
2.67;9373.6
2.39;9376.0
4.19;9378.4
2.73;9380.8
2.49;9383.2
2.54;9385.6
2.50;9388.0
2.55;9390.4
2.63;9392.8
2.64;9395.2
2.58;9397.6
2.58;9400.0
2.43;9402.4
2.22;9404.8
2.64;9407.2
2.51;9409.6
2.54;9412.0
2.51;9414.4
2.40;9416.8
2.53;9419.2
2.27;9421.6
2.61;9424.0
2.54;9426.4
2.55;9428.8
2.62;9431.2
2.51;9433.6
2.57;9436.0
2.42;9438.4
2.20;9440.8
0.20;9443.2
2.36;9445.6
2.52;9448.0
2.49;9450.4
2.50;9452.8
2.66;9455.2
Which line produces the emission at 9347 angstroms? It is [N II] 6583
